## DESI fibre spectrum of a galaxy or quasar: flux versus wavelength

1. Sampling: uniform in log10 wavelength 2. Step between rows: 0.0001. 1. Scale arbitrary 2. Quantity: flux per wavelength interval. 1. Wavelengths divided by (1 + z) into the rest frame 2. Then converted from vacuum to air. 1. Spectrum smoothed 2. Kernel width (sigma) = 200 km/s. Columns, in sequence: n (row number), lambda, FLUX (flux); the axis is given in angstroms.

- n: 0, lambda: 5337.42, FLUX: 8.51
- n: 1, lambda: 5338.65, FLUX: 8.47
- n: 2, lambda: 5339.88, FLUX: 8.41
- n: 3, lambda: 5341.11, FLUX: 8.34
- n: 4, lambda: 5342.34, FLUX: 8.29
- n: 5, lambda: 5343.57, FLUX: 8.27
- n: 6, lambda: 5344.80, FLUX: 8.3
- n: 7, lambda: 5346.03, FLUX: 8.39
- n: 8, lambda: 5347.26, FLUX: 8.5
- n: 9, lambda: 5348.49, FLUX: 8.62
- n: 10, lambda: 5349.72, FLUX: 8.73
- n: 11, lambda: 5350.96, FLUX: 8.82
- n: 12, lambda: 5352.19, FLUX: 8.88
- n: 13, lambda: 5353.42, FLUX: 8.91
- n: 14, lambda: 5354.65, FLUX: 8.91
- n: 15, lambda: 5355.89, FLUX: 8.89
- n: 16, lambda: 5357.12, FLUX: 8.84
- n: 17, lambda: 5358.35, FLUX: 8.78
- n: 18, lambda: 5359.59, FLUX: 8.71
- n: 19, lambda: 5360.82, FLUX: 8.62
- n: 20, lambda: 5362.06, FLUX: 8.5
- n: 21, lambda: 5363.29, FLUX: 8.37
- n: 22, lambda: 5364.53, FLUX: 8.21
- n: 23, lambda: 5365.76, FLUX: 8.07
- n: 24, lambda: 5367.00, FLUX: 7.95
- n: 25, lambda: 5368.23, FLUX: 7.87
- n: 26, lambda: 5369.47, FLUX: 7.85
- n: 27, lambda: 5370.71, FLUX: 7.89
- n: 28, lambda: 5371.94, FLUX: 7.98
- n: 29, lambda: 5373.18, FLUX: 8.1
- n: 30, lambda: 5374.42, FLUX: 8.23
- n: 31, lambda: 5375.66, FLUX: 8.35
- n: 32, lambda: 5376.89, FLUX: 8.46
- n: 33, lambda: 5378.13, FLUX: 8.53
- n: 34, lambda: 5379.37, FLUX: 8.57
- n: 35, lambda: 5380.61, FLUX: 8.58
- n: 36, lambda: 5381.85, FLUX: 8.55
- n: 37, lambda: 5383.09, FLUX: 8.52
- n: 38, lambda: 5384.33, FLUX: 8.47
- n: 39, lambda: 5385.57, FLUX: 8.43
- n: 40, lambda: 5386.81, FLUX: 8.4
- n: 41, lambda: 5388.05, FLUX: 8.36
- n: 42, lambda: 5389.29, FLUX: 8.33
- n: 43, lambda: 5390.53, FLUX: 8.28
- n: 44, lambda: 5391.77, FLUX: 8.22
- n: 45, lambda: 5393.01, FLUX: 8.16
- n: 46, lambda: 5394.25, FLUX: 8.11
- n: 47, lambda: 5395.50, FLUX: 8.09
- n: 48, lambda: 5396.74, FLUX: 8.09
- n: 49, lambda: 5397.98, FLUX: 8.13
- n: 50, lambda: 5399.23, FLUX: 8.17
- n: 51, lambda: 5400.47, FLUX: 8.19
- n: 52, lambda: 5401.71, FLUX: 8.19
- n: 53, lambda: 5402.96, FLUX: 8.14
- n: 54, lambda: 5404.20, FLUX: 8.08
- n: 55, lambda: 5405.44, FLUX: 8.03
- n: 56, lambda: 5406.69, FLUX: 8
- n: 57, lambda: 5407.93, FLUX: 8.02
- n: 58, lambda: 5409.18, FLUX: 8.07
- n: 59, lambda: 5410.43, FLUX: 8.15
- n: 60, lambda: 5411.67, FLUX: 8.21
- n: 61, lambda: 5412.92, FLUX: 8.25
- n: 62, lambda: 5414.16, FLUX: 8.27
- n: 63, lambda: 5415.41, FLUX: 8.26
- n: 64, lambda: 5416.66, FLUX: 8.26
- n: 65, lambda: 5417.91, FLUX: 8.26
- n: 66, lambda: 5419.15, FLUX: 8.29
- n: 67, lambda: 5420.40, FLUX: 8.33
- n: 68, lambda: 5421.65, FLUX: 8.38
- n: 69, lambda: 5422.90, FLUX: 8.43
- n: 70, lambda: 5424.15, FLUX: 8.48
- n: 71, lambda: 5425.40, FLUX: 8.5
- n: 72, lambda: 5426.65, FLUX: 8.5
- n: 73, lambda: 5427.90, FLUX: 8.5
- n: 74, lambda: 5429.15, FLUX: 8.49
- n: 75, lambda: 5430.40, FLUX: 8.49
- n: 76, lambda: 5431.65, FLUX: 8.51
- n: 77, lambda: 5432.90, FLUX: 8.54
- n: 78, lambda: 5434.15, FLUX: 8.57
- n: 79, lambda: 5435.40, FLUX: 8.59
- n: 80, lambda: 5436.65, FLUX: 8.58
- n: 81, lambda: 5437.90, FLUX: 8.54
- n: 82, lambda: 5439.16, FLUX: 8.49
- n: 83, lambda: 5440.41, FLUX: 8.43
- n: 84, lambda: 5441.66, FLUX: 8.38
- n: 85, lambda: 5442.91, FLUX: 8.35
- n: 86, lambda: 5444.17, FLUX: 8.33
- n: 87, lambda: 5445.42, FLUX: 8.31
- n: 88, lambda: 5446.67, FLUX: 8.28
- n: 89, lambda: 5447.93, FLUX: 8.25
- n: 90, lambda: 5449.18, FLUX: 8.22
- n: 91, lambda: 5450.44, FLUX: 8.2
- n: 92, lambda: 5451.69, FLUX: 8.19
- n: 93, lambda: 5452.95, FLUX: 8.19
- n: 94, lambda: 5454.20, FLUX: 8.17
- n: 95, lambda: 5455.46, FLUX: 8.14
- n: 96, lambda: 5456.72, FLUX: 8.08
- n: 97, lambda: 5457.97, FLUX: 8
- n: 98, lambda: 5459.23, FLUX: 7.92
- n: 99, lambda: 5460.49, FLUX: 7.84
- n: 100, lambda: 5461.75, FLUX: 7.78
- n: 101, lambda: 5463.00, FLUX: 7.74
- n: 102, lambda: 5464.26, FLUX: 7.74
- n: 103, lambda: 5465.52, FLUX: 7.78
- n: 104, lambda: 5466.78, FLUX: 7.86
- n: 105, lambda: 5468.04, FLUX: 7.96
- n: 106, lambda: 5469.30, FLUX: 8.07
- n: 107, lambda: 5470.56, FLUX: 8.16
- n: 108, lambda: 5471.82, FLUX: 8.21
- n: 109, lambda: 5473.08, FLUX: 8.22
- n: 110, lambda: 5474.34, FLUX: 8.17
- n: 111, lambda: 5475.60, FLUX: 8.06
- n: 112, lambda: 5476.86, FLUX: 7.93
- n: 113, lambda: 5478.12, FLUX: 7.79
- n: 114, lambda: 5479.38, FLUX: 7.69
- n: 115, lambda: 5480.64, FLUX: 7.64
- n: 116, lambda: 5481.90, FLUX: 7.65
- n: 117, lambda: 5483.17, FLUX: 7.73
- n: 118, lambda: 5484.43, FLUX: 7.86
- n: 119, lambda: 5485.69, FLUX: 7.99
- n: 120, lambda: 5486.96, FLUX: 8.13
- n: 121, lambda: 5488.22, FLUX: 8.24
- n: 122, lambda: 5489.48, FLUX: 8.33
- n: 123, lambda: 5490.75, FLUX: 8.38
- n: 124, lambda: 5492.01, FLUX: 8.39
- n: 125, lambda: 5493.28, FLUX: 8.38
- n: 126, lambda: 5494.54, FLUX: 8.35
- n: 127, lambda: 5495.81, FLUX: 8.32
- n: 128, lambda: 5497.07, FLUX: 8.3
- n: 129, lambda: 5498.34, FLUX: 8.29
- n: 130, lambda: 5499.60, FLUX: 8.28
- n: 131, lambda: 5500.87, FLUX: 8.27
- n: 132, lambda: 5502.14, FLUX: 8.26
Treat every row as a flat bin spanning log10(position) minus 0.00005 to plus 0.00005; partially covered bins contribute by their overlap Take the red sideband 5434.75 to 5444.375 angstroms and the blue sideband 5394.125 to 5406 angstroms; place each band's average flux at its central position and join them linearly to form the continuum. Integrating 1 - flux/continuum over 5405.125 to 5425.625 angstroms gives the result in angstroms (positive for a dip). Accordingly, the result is 0.0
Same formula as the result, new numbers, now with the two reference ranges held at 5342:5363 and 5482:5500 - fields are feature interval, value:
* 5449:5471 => 0.8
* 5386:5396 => 0.3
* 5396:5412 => 0.7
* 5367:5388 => 0.7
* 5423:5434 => -0.1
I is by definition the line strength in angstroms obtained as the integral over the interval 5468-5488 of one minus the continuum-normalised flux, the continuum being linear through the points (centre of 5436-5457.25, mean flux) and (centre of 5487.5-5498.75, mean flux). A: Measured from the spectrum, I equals 0.9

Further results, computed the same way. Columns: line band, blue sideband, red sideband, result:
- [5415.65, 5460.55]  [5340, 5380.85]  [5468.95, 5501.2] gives -0.6 angstroms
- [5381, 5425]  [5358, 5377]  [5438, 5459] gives 0.0 angstroms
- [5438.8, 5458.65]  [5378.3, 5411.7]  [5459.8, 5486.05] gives -0.6 angstroms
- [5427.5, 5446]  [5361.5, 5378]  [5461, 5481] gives -1.1 angstroms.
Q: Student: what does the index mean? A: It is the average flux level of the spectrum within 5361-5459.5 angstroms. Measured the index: 8.28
